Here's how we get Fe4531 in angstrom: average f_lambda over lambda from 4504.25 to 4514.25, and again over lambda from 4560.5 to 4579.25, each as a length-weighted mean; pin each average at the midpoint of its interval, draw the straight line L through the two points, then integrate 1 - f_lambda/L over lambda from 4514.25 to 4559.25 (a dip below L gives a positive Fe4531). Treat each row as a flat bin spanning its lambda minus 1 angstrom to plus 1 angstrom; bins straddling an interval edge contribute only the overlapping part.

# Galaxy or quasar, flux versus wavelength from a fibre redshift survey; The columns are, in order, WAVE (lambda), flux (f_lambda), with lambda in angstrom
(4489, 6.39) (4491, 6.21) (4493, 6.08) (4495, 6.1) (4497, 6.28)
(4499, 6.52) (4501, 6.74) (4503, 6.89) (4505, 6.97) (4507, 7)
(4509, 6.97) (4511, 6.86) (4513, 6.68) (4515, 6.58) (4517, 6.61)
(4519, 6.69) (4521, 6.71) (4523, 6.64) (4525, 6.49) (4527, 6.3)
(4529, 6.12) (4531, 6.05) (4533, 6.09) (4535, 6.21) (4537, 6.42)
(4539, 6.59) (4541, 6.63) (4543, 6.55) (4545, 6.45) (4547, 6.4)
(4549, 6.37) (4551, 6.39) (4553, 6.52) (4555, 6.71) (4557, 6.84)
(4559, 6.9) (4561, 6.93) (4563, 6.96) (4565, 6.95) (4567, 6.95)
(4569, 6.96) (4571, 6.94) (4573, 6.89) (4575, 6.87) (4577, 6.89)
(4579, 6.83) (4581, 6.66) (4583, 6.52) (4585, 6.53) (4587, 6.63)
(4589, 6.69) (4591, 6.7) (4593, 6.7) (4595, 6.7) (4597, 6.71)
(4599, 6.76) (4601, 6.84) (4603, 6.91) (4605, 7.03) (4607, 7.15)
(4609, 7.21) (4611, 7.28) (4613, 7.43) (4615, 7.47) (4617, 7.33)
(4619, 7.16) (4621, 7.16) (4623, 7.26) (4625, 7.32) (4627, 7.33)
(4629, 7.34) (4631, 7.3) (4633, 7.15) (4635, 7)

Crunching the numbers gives 2.73 angstrom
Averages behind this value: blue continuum 6.89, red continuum 6.92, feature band 6.48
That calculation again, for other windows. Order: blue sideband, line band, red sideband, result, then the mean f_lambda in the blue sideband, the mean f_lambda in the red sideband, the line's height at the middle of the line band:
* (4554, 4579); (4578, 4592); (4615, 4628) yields 0.74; 6.9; 7.28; 7.02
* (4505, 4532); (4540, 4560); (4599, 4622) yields 0.65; 6.61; 7.16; 6.8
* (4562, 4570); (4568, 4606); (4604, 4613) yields 1.59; 6.96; 7.2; 7.07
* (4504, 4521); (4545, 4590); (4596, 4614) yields 1.30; 6.79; 7.04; 6.94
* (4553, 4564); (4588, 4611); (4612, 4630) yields 0.89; 6.84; 7.31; 7.15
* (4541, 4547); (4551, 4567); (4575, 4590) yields -0.56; 6.5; 6.69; 6.58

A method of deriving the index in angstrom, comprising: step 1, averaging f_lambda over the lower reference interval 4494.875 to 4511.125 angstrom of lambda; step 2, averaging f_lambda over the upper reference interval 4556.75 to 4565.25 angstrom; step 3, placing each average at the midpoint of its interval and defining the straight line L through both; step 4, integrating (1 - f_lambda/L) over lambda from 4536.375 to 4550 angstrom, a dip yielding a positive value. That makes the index 0.7 angstrom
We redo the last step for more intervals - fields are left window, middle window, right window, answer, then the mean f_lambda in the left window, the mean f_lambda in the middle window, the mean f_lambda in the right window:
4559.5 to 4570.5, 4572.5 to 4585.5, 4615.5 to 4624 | 0.52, 6.95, 6.74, 7.24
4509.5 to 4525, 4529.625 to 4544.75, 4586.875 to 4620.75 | 0.88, 6.68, 6.36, 7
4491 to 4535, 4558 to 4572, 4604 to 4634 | -0.11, 6.53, 6.94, 7.26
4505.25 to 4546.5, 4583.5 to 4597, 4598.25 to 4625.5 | 0.68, 6.54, 6.66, 7.17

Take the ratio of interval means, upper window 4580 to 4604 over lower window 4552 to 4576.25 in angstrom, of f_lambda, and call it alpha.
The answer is 0.97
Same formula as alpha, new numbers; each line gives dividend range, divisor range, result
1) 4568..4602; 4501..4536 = 1.03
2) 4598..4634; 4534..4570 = 1.08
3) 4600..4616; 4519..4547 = 1.12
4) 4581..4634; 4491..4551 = 1.08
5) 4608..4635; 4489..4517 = 1.10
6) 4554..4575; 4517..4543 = 1.07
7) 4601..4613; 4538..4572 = 1.06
